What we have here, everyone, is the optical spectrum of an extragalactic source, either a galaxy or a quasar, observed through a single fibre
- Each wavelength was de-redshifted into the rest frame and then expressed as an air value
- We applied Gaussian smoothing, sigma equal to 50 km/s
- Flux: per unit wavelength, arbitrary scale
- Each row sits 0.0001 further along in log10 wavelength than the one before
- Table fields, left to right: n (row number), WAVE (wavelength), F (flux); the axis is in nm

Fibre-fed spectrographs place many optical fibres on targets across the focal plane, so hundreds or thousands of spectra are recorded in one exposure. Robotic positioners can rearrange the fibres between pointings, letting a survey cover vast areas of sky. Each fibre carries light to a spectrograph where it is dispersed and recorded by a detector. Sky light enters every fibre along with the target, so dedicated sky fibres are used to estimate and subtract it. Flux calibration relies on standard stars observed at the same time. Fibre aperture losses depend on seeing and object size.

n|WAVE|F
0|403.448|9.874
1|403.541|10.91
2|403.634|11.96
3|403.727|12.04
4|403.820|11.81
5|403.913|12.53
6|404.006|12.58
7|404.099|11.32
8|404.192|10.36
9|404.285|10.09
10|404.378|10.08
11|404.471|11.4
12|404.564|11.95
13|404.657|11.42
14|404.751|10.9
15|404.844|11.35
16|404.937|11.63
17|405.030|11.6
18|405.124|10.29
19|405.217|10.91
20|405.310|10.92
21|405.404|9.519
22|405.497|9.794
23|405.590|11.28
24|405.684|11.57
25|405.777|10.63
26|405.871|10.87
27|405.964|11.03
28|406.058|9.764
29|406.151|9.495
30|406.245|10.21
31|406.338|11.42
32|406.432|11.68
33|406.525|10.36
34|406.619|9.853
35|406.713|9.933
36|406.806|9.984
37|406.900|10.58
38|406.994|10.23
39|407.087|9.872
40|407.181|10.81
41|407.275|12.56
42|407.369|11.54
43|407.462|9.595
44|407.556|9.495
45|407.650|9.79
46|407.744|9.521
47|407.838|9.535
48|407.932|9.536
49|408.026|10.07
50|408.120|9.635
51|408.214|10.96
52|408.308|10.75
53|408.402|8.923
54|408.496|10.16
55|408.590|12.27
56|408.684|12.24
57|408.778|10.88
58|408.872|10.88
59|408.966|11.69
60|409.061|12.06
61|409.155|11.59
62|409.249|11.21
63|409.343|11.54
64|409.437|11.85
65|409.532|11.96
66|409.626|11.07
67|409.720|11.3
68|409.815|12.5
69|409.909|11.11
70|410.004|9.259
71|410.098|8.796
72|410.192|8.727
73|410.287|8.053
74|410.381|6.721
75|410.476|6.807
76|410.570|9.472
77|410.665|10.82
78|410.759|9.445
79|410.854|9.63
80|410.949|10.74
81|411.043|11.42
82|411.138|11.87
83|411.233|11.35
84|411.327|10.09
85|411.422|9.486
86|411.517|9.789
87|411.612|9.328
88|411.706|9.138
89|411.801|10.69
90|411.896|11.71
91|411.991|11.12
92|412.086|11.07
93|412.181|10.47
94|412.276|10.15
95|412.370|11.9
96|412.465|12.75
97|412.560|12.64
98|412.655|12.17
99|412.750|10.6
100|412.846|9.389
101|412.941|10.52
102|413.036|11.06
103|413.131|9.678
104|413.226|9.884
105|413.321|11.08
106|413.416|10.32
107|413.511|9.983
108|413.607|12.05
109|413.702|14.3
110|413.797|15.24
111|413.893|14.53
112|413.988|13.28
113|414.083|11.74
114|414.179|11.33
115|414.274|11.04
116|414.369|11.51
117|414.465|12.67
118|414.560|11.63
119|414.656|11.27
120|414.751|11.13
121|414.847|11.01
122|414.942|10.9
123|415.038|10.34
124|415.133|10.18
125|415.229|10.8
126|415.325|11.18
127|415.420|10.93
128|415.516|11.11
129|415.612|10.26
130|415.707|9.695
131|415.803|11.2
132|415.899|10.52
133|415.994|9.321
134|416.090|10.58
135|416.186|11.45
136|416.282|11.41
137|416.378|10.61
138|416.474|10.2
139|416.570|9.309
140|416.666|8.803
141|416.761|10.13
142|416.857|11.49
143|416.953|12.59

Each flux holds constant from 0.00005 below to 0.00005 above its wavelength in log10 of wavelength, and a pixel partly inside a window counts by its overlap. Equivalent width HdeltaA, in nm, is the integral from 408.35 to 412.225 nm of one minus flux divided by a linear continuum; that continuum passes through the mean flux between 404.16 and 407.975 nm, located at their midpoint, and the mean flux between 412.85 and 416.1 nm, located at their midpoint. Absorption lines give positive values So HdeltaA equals 0.15 nm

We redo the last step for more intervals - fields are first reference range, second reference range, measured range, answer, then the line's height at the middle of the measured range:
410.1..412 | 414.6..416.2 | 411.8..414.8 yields -0.38 nm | 10.2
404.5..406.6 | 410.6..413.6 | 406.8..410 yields -0.01 nm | 10.8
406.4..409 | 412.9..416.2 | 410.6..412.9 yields 0.04 nm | 10.9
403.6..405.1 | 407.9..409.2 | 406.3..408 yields 0.11 nm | 11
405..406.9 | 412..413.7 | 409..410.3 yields -0.01 nm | 10.8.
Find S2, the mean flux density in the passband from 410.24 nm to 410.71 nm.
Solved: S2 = 8.36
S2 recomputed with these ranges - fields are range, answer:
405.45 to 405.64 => 10.6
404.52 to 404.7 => 11.7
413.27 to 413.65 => 10.8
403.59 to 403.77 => 12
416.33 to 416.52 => 10.4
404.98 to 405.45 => 10.6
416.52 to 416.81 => 9.45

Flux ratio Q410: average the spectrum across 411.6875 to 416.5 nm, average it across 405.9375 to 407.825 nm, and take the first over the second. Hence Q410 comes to 1.08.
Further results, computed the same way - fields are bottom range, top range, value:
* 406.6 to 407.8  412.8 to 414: 1.13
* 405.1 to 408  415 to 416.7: 1.00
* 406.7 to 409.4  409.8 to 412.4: 0.94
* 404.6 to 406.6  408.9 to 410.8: 0.96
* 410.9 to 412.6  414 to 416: 1.01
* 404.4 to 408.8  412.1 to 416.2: 1.06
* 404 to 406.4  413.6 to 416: 1.06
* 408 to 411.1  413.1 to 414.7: 1.14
